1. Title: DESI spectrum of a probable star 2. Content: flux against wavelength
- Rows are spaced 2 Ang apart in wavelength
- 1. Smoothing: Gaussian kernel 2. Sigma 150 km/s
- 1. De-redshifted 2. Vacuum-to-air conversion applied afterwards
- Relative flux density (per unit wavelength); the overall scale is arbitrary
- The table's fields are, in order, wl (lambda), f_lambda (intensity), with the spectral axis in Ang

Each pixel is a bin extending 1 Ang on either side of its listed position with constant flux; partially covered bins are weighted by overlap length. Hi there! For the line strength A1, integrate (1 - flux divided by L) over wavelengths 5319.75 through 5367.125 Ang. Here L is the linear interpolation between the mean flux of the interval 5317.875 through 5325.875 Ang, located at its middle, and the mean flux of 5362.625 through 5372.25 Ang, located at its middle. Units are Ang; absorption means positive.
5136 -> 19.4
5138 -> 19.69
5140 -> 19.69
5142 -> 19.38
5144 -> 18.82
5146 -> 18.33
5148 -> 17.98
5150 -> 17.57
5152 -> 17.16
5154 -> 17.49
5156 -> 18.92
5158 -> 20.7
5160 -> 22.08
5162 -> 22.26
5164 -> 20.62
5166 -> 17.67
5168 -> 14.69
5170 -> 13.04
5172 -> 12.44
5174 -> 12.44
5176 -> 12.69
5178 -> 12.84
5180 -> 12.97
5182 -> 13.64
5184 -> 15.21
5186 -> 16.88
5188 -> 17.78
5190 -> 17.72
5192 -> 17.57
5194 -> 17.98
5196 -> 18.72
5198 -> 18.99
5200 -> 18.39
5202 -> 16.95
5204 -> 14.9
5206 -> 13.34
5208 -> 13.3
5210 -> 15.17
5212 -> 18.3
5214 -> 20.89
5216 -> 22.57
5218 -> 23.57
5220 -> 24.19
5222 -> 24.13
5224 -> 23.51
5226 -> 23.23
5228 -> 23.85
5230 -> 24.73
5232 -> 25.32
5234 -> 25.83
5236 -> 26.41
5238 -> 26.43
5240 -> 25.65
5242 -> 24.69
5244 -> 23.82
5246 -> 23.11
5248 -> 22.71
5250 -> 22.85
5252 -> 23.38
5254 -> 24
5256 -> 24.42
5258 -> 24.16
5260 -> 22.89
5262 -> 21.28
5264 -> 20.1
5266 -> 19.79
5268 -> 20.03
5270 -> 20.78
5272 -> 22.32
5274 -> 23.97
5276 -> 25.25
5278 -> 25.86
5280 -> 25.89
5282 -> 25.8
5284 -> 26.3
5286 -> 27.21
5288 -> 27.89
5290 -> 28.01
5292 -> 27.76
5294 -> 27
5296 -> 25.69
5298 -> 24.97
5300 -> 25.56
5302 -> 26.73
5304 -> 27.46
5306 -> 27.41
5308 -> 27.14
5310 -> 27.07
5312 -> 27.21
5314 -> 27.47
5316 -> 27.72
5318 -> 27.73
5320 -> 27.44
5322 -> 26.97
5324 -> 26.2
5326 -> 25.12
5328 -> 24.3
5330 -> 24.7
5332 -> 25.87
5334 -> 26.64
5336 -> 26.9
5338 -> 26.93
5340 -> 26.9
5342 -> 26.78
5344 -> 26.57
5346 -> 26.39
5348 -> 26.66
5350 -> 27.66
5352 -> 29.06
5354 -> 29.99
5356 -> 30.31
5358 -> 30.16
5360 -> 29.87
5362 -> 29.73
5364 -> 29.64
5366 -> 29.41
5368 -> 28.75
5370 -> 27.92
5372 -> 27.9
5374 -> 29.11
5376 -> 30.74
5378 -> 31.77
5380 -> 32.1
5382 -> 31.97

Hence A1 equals 0.45 Ang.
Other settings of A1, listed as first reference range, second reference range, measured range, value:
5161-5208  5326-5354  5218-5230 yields -3.29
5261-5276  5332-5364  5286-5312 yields -3.22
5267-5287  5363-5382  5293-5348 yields 0.52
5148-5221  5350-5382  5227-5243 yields -3.55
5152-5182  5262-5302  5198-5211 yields 2.36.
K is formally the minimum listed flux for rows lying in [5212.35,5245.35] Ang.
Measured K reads 20.89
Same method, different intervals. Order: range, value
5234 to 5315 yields 19.79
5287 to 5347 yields 24.3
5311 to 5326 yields 25.12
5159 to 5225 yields 12.44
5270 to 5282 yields 20.78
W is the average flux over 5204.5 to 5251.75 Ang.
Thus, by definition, 22.4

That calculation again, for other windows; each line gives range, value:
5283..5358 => 27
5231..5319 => 25.1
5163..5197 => 15.6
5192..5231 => 19.8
